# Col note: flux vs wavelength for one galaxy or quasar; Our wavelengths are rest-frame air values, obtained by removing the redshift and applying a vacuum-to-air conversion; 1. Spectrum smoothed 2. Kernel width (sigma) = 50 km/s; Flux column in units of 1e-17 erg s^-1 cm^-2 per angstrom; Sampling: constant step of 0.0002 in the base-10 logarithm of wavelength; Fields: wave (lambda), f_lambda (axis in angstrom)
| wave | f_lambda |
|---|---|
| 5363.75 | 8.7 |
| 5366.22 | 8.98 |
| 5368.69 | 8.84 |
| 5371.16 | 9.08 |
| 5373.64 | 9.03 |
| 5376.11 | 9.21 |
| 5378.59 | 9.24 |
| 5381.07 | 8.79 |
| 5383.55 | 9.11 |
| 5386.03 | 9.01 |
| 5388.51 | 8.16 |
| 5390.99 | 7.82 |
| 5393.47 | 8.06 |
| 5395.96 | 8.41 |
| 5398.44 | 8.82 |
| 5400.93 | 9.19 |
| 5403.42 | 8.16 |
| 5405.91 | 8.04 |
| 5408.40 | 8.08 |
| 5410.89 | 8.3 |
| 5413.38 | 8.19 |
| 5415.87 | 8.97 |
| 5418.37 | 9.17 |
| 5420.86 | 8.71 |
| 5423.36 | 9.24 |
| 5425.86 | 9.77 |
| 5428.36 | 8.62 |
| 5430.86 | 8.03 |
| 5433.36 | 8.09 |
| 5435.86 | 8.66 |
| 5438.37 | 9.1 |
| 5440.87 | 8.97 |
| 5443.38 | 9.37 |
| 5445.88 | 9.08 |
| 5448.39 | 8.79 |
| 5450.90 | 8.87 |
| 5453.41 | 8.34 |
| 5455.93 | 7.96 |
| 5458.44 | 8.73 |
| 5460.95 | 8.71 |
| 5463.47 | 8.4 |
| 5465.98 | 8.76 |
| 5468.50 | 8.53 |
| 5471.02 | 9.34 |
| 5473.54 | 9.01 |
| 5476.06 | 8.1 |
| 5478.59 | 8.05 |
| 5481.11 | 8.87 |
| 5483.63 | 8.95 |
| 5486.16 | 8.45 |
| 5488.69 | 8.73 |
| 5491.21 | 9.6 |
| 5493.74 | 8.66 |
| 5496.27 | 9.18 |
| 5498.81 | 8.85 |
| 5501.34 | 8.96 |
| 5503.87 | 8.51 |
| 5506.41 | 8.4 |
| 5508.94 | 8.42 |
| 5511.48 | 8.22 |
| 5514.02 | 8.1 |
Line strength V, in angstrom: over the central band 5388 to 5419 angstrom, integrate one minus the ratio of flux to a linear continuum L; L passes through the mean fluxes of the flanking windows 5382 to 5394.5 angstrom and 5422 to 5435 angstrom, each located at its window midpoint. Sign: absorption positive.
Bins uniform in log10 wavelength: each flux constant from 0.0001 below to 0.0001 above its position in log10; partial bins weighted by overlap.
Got 0.57 angstrom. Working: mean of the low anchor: 8.45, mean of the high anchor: 8.75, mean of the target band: 8.4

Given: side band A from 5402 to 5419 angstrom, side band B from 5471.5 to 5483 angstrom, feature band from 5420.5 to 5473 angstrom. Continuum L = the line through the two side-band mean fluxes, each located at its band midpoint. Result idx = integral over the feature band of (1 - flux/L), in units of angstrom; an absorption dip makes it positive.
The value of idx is -1.7 angstrom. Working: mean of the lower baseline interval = 8.4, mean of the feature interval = 8.77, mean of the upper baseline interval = 8.59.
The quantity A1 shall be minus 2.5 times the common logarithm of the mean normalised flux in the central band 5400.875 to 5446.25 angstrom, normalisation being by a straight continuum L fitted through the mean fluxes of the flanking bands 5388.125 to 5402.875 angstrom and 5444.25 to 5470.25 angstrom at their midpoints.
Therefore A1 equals -0.02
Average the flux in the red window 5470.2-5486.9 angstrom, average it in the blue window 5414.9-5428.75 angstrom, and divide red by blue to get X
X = 0.95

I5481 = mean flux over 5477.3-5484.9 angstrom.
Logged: 8.62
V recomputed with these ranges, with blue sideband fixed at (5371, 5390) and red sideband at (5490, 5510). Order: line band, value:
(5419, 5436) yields 0.3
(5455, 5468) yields 0.5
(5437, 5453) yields -0.2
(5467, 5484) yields 0.3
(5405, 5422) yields 0.8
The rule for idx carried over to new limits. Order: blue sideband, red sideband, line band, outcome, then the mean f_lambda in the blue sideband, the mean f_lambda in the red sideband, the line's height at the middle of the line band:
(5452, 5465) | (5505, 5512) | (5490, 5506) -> -1.0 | 8.44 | 8.36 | 8.38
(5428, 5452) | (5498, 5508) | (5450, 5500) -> 0.0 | 8.76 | 8.67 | 8.71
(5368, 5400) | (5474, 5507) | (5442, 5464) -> 0.1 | 8.74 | 8.73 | 8.73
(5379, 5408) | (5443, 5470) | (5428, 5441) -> 0.1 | 8.51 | 8.67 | 8.62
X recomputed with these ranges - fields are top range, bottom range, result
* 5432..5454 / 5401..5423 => 1.03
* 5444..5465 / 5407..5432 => 0.99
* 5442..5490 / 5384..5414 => 1.04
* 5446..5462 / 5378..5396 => 1.00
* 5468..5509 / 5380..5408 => 1.03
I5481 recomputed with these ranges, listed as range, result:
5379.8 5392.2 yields 8.58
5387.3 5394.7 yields 8.02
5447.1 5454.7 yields 8.66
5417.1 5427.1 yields 9.22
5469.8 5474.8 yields 9.18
